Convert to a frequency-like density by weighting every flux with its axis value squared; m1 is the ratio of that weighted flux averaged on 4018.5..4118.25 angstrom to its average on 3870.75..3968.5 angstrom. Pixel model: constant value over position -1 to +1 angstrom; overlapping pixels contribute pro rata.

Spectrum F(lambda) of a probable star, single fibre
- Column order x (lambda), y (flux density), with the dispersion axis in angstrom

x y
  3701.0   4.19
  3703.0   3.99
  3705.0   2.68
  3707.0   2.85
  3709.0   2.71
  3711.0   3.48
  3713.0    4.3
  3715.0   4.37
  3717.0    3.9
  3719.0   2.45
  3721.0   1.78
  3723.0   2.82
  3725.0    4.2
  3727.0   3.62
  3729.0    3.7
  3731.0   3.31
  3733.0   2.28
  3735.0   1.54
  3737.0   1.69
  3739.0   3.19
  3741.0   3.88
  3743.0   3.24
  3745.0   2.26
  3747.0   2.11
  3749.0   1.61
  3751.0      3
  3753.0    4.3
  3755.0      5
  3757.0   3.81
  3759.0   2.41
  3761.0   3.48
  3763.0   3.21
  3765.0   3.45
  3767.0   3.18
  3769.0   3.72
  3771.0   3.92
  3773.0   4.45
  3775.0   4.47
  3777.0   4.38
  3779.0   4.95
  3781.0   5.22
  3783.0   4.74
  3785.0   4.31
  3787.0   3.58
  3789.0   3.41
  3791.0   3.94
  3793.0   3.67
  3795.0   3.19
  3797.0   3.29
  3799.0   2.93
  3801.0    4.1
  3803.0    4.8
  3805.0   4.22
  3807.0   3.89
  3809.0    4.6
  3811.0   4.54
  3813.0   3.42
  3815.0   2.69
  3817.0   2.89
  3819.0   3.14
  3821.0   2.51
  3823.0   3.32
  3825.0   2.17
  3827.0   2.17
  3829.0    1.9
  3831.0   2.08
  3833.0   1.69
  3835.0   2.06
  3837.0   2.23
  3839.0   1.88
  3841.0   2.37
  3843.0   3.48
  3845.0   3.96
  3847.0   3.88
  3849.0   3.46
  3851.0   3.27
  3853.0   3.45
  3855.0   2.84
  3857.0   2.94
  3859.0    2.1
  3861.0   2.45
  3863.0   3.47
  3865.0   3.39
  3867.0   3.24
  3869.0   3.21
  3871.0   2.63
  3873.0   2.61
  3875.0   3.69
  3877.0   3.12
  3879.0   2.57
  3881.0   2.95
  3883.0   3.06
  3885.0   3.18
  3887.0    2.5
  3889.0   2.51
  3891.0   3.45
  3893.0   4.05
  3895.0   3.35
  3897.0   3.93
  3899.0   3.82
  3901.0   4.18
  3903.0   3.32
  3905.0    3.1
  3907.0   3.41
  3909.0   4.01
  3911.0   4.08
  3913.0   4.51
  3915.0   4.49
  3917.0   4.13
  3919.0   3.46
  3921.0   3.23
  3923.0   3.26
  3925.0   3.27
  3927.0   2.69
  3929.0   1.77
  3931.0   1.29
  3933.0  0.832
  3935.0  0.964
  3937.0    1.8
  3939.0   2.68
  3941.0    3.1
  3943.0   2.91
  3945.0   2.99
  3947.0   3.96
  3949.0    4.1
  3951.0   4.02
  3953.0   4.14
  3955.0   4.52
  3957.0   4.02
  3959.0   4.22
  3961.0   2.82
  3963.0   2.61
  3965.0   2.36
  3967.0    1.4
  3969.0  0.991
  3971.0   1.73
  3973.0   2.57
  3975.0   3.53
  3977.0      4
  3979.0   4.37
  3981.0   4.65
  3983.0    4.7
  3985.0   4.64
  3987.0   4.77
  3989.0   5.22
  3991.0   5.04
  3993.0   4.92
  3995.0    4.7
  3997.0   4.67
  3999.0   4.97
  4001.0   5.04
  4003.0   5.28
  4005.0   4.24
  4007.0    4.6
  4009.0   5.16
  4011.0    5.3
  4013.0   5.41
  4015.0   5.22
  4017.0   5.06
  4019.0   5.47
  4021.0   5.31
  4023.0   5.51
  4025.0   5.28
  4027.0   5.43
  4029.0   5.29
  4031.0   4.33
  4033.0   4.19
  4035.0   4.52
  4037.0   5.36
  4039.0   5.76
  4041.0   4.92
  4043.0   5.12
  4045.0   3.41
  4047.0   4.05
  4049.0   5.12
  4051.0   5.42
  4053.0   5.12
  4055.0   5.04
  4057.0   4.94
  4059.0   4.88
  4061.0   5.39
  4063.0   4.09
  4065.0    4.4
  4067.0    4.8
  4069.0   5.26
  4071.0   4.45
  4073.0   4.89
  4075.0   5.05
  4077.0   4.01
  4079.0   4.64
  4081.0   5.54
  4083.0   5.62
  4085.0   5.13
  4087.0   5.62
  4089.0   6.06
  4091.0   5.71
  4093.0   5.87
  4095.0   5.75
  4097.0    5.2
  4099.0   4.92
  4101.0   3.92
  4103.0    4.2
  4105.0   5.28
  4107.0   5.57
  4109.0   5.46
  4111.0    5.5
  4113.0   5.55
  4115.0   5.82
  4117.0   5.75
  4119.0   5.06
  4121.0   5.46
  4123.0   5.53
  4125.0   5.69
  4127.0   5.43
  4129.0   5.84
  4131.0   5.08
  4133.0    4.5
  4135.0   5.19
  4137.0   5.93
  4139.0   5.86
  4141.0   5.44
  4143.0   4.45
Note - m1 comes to 1.73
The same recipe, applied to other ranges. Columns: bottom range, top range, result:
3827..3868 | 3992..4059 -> 1.95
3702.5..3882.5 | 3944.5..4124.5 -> 1.64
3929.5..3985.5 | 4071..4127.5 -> 1.86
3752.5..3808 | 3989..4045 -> 1.44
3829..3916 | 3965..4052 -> 1.55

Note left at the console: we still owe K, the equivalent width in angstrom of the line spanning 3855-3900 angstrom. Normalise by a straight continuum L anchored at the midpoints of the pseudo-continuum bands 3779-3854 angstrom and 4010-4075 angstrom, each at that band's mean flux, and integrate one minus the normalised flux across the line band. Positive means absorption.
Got 8.1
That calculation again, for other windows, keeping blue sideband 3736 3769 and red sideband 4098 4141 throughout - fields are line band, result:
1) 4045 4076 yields 0.9 angstrom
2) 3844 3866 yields 3.2 angstrom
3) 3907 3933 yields 5.4 angstrom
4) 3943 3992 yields 8.8 angstrom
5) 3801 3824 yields -1.2 angstrom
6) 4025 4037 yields -0.1 angstrom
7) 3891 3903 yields 0.6 angstrom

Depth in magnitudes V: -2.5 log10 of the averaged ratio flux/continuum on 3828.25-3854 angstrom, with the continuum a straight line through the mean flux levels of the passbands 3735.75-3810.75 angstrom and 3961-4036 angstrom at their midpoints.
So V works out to 0.37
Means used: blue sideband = 3.67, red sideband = 4.37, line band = 2.76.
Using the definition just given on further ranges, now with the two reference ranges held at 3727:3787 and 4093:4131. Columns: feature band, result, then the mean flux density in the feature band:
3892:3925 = 0.14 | 3.76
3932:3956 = 0.43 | 3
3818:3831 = 0.46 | 2.5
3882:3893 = 0.34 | 3.04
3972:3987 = 0.13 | 4.11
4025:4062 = 0.01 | 4.92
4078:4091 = -0.05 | 5.46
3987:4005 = -0.04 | 4.93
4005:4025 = -0.08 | 5.18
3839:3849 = 0.20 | 3.27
